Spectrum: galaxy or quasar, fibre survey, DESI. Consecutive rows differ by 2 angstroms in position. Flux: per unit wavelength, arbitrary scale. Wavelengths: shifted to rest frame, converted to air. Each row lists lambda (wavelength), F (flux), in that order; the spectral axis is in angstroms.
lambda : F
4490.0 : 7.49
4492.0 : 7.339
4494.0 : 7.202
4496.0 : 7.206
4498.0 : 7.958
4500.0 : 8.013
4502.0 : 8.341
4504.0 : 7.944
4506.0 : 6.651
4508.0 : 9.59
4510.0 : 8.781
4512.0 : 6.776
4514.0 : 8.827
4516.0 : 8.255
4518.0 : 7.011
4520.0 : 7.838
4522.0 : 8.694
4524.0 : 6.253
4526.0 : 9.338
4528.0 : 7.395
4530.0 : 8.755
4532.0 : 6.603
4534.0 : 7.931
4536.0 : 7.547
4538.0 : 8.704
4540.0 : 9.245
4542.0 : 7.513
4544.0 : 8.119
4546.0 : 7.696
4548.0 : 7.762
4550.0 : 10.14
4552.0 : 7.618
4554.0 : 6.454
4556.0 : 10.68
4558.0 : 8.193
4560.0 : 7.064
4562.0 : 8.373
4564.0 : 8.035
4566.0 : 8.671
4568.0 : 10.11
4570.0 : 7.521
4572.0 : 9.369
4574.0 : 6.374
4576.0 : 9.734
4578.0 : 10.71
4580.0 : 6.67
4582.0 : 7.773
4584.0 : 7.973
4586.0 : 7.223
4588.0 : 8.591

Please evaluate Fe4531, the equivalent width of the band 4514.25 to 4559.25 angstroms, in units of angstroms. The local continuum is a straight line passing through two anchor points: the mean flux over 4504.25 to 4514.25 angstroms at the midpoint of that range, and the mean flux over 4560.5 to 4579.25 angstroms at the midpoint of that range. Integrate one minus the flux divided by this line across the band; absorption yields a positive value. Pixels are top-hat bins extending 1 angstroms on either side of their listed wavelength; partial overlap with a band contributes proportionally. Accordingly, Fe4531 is 1.41 angstroms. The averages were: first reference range 8.06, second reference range 8.69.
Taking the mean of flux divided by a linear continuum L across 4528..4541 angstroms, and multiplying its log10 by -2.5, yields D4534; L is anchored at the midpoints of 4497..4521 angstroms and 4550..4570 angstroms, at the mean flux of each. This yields 0.02 mag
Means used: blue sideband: 8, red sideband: 8.4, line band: 8.07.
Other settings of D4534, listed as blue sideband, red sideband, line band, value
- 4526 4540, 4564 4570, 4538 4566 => 0.03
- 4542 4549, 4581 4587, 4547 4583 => -0.09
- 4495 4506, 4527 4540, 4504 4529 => -0.01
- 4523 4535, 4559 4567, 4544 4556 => -0.04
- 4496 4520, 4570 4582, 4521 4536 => 0.04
